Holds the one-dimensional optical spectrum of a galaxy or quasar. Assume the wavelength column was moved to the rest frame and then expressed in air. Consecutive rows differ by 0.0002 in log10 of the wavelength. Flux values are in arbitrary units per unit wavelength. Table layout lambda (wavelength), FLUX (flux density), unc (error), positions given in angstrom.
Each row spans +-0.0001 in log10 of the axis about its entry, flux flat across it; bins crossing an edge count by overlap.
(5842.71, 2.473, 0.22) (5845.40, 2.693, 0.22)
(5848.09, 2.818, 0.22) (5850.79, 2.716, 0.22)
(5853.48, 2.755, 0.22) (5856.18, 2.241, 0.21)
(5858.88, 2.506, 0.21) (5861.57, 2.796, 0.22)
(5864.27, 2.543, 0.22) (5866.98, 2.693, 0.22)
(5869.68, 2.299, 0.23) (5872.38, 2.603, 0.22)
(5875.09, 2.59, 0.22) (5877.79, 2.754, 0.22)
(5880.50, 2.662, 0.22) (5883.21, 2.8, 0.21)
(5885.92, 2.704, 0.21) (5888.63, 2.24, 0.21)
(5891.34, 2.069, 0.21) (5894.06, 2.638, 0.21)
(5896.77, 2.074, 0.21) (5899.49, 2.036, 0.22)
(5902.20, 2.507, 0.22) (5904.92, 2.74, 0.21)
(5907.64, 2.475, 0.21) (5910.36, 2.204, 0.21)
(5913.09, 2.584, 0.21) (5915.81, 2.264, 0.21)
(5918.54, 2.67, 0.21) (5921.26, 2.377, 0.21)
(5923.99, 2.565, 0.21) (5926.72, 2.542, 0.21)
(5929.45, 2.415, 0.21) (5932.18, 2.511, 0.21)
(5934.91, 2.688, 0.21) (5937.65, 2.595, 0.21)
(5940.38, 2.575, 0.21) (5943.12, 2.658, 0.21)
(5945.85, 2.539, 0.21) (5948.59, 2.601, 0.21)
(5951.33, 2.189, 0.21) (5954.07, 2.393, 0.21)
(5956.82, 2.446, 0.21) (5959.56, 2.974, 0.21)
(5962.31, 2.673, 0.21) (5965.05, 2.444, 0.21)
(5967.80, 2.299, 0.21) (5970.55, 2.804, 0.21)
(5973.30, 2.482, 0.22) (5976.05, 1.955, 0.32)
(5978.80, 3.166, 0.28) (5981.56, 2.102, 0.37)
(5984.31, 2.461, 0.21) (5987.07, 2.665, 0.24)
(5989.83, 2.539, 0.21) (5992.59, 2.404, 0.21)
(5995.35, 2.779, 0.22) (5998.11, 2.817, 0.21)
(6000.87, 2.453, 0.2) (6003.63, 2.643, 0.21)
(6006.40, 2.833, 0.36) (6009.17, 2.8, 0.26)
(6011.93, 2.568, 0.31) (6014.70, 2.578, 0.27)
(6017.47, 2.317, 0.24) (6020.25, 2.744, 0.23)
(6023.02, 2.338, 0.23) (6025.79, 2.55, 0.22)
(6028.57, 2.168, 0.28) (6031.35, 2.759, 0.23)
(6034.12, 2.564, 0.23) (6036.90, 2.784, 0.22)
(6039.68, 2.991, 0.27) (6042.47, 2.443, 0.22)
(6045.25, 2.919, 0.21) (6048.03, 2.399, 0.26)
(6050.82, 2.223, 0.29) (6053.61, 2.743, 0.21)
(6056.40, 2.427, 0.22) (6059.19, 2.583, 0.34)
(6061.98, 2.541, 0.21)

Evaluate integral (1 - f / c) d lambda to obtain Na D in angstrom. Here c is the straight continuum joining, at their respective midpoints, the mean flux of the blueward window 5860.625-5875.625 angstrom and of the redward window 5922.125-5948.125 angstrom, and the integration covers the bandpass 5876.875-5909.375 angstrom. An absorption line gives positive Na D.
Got 1.3 angstrom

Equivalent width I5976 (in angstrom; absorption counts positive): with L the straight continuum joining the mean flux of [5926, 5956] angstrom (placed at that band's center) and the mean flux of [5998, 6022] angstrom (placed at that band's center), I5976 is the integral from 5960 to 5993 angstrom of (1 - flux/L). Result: 0.7 angstrom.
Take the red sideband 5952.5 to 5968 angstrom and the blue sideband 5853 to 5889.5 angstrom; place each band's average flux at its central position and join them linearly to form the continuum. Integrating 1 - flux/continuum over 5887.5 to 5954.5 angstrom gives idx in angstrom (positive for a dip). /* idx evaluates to 3.1 angstrom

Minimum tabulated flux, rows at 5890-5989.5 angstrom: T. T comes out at 1.955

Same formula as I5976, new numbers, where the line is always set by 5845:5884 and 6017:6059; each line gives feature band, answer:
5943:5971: 0.64 angstrom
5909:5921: 0.84 angstrom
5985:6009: -0.61 angstrom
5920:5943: 0.54 angstrom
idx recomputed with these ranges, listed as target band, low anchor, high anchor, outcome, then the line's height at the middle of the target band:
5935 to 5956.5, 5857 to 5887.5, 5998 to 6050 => 0.82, 2.61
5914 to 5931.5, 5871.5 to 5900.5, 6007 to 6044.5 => 0.20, 2.5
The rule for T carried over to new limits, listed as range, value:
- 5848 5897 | 2.069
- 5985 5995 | 2.404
